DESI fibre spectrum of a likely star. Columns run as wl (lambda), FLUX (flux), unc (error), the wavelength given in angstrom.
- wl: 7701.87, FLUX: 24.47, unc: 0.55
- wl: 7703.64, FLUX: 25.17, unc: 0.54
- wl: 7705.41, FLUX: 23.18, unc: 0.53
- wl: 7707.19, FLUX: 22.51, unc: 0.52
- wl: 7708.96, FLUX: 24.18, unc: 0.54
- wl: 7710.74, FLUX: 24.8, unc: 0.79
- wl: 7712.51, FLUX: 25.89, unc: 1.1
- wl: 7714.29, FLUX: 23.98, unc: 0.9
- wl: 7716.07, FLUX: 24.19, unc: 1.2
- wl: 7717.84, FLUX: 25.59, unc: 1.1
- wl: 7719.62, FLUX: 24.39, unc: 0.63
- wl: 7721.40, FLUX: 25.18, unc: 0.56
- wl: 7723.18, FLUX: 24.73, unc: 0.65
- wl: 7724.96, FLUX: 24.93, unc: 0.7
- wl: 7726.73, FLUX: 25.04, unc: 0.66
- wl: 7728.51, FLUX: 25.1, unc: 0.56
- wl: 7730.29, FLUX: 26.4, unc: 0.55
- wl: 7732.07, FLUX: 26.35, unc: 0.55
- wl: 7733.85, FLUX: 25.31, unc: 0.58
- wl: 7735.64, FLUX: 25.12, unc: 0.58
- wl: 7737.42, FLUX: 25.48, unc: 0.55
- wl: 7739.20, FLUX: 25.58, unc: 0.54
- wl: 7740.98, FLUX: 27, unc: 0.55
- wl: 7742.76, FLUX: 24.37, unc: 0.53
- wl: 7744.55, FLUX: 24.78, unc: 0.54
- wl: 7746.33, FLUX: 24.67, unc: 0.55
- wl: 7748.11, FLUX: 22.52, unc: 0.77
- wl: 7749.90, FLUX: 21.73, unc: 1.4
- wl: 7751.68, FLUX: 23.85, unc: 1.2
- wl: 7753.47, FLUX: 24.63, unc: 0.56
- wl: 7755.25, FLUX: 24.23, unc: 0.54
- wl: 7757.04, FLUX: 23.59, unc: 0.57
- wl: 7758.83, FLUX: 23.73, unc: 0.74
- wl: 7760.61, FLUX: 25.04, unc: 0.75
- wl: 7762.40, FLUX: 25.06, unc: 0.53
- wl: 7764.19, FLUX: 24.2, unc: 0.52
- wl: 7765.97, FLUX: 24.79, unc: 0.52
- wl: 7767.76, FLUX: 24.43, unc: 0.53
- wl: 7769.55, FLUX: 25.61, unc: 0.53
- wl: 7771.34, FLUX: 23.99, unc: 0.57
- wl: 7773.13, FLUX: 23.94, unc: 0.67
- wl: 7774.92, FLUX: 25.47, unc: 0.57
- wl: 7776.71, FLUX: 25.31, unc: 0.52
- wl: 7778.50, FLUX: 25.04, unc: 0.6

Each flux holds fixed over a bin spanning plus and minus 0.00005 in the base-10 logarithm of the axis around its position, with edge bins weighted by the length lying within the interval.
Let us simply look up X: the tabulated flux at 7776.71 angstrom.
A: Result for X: 25.31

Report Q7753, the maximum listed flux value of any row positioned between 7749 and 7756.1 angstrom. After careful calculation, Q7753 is 24.63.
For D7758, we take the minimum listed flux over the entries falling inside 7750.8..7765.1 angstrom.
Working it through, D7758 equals 23.59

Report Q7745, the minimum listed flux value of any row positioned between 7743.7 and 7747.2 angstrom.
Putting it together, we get 24.67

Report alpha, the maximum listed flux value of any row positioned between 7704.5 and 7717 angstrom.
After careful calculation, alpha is 25.89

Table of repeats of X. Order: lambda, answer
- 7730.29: 26.4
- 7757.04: 23.59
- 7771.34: 23.99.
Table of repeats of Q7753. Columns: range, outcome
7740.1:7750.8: 27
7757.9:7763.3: 25.06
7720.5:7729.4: 25.18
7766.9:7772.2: 25.61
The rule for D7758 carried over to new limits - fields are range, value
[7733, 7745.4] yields 24.37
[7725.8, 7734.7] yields 25.04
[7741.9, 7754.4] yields 21.73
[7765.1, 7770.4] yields 24.43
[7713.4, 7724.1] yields 23.98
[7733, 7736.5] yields 25.12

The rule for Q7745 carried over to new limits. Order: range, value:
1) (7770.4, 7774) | 23.94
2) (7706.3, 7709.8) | 22.51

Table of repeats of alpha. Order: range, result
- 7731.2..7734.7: 26.35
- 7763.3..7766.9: 24.79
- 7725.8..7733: 26.4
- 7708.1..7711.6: 24.8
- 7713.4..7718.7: 25.59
